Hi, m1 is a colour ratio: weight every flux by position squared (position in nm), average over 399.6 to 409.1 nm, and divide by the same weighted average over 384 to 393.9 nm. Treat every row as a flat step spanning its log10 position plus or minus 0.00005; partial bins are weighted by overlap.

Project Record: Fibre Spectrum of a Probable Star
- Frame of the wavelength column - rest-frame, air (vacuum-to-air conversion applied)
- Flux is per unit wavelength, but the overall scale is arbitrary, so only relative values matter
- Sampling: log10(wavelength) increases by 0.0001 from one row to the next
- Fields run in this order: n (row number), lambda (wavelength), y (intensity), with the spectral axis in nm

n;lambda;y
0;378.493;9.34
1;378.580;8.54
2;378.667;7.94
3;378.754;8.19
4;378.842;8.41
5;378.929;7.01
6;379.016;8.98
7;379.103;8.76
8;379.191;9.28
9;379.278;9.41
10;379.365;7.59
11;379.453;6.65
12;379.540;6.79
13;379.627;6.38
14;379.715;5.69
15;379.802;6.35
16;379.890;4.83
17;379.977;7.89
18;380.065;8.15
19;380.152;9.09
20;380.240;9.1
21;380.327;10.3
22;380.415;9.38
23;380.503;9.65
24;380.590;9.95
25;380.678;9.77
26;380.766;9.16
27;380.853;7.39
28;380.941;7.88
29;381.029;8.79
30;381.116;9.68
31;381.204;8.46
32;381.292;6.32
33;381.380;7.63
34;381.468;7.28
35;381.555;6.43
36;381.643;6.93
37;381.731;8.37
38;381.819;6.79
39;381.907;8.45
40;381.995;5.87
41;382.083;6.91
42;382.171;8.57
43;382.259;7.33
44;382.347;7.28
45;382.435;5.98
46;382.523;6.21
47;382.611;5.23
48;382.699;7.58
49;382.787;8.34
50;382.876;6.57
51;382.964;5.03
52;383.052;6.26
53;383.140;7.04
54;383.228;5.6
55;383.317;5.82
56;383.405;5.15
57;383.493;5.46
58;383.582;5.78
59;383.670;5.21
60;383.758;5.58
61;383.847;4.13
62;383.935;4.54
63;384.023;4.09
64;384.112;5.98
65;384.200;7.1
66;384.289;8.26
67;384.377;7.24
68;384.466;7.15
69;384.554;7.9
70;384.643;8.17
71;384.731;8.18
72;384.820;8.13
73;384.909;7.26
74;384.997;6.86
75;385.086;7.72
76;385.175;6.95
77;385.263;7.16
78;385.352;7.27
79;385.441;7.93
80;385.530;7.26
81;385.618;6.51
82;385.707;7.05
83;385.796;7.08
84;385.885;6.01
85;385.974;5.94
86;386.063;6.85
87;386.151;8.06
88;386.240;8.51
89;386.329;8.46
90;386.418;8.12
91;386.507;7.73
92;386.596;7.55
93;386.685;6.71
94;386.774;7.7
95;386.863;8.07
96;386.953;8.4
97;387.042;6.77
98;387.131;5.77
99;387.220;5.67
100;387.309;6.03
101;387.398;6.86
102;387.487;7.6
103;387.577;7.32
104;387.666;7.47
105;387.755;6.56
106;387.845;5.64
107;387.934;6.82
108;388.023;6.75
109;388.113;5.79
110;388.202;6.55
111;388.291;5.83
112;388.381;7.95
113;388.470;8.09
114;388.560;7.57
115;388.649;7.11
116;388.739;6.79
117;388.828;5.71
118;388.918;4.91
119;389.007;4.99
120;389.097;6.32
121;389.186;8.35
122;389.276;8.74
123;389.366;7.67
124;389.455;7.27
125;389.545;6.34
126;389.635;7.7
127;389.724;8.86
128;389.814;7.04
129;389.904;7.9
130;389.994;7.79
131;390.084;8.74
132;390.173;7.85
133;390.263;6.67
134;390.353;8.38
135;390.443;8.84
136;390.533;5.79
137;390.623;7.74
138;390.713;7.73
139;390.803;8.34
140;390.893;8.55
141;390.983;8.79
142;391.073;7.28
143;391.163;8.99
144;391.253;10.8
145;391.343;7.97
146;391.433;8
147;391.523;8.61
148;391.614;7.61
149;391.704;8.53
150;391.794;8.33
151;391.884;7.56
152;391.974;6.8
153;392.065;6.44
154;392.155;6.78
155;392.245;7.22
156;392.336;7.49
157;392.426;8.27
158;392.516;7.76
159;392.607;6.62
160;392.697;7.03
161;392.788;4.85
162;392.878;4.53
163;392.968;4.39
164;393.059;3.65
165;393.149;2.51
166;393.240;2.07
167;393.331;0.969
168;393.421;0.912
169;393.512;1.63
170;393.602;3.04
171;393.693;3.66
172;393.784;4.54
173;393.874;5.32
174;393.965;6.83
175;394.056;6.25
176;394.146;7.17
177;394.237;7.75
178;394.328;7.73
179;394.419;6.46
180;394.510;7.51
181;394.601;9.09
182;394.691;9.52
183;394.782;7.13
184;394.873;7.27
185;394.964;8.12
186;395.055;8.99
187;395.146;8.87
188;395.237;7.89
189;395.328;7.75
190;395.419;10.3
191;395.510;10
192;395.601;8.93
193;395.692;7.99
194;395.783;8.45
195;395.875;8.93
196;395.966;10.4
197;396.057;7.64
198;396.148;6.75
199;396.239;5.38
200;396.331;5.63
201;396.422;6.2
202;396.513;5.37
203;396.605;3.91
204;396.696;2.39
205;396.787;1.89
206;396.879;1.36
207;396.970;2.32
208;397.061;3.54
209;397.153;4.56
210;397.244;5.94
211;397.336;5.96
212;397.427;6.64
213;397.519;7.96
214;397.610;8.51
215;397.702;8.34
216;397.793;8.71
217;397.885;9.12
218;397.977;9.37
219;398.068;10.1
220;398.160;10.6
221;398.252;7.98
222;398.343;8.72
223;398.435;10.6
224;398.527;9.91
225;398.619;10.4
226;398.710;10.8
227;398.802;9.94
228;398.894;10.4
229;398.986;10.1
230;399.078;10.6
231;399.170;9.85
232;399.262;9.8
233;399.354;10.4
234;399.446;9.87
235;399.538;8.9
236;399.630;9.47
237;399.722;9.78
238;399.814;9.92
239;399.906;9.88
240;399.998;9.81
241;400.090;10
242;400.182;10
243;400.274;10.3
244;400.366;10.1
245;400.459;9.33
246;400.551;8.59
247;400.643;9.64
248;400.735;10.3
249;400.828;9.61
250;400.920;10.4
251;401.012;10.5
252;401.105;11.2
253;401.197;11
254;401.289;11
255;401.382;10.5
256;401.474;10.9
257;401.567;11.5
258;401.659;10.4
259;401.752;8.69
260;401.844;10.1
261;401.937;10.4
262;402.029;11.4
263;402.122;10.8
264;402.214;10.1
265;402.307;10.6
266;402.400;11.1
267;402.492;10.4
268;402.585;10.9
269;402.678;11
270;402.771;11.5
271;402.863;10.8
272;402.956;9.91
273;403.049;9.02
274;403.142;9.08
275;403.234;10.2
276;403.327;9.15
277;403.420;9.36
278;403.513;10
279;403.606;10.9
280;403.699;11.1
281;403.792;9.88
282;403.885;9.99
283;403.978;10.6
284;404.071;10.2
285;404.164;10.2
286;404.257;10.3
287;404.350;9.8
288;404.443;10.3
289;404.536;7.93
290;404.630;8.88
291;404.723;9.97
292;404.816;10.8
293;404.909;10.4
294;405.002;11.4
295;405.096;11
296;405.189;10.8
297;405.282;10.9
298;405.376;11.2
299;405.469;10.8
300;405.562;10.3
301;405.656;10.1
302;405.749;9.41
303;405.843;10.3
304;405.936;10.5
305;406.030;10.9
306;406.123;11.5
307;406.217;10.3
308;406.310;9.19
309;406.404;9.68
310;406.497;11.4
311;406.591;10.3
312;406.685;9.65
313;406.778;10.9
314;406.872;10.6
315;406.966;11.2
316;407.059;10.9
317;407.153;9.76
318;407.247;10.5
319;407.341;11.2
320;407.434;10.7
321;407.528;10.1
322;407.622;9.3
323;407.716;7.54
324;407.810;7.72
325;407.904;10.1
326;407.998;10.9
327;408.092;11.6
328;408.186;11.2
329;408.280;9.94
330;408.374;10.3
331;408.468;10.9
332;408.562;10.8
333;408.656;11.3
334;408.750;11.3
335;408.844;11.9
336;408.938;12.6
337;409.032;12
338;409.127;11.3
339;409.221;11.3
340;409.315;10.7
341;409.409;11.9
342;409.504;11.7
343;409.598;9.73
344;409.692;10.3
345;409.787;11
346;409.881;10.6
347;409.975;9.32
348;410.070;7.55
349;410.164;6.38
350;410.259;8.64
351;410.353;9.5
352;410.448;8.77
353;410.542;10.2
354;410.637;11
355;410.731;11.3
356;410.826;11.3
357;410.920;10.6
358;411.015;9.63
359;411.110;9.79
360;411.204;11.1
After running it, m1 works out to 1.63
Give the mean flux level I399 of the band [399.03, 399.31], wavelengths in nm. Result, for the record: 10.1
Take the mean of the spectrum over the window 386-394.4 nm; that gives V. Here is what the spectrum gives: 6.81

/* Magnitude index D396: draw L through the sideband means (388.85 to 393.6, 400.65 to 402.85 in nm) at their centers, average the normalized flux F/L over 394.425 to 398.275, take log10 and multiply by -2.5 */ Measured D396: 0.19 mag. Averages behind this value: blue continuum 6.78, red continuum 10.6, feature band 7.21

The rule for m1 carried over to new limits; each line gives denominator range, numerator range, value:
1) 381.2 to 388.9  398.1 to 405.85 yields 1.62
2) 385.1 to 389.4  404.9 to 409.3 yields 1.67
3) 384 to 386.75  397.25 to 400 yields 1.37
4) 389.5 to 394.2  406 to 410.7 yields 1.71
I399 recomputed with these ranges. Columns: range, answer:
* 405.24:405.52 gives 11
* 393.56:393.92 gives 4.15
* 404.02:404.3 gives 10.2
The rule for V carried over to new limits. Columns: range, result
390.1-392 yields 8.08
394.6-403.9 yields 8.99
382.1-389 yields 6.79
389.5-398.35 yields 6.9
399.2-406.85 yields 10.2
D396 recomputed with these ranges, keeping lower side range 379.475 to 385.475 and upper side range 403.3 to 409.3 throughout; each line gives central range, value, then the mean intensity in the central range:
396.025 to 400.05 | 0.19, 7.86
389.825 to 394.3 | 0.27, 6.56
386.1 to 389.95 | 0.12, 7.12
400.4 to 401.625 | -0.07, 10.3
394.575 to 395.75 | 0.04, 8.6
